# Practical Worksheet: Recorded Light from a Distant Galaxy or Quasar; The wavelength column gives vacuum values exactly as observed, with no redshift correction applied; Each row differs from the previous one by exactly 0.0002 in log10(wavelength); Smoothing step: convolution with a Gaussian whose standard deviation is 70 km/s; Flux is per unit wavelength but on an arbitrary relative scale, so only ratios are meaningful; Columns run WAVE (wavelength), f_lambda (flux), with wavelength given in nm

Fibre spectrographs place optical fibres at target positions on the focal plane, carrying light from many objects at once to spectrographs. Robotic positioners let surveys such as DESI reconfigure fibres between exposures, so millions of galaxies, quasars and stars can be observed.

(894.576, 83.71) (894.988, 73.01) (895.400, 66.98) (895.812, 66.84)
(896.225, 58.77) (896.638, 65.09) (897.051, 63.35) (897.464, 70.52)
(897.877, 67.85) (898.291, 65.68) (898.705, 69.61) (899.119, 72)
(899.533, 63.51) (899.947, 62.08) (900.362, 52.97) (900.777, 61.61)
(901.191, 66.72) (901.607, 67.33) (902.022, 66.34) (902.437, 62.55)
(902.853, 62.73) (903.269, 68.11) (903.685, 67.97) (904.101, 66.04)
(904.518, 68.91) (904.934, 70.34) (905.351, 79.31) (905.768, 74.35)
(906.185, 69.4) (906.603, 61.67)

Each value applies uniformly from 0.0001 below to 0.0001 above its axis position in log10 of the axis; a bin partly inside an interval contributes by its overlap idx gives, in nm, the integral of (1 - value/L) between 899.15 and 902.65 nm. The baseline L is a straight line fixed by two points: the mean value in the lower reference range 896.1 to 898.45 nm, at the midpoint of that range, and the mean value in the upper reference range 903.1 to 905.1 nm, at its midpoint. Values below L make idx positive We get 0.187 nm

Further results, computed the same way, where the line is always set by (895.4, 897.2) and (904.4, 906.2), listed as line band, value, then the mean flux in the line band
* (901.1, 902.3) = 0.05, 66.5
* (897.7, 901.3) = 0.13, 64.6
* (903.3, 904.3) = 0.06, 67.2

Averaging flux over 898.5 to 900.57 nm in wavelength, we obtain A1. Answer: 64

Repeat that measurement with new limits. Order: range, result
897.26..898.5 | 68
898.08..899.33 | 69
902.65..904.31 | 66.2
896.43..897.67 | 66.3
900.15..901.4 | 60.4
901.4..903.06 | 64.8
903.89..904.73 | 67.5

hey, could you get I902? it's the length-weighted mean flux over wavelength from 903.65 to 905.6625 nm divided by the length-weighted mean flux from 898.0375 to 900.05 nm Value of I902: 1.1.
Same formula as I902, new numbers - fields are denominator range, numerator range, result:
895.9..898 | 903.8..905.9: 1.10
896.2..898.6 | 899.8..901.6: 0.93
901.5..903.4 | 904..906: 1.11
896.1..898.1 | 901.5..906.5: 1.05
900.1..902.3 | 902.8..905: 1.07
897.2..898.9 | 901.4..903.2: 0.95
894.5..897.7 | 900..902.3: 0.93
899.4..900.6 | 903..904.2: 1.13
